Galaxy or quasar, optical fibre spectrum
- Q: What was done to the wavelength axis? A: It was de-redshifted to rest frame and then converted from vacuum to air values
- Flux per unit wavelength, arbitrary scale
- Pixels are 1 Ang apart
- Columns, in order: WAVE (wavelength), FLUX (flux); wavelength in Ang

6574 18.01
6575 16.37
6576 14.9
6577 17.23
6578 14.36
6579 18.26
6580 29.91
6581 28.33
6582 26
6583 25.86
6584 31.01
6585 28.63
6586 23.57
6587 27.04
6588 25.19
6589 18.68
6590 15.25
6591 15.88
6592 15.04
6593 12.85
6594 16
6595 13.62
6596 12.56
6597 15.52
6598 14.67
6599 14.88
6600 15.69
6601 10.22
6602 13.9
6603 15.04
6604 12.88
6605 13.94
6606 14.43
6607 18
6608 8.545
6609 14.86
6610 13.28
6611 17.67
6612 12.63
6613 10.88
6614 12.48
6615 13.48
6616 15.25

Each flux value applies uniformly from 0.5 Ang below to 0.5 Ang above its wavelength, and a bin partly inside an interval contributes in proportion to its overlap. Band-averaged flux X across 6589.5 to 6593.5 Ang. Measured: 14.8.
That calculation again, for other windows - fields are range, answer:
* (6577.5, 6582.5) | 23.4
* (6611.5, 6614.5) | 12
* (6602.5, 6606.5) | 14.1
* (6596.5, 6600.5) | 15.2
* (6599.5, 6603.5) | 13.7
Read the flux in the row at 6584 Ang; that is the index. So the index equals 31.01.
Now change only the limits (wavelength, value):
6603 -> 15.04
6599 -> 14.88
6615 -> 13.48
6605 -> 13.94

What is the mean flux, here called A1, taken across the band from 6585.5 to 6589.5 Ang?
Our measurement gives 23.6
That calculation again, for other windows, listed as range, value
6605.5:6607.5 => 16.2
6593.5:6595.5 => 14.8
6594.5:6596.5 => 13.1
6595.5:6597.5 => 14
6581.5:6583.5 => 25.9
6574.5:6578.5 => 15.7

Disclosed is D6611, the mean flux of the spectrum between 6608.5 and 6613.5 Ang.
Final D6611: 13.9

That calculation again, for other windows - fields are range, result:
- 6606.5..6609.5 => 13.8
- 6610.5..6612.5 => 15.2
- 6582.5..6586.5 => 27.3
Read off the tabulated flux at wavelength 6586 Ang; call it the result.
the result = 23.57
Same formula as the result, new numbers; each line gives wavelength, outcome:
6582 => 26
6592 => 15.04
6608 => 8.545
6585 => 28.63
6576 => 14.9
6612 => 12.63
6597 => 15.52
